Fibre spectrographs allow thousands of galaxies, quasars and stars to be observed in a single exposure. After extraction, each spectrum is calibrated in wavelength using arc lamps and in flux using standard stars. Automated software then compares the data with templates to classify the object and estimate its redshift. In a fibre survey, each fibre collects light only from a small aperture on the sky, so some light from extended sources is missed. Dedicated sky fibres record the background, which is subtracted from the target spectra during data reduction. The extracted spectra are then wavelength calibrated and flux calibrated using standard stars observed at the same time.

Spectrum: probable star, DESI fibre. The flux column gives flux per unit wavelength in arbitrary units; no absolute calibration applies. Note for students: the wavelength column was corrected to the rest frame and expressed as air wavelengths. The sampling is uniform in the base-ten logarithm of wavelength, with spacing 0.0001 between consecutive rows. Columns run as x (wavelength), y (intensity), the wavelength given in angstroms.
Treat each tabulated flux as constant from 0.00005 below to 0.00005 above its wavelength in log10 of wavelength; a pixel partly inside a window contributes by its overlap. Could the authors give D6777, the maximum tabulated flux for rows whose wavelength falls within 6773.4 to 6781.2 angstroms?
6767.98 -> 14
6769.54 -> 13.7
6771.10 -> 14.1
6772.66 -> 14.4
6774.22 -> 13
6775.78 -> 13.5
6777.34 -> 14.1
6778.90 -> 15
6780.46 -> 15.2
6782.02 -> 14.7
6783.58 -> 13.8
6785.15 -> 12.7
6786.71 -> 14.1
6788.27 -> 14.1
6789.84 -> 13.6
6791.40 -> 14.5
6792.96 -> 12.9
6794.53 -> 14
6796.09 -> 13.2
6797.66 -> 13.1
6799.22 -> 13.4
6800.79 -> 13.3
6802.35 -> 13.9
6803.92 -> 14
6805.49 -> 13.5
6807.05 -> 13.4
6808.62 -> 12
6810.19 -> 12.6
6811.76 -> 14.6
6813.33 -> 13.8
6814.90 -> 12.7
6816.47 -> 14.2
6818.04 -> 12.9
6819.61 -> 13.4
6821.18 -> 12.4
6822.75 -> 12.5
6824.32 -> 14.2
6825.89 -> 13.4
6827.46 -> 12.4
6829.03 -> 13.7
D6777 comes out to 15.2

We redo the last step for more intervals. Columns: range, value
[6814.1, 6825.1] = 14.2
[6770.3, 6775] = 14.4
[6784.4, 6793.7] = 14.5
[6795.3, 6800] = 13.4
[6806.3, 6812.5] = 14.6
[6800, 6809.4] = 14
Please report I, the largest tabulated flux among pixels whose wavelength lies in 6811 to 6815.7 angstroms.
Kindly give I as 14.6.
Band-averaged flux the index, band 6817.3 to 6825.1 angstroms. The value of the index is 13.1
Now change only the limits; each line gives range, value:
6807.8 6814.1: 13.2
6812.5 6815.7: 13.3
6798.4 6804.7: 13.7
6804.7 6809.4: 13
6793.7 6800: 13.4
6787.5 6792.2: 14.1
